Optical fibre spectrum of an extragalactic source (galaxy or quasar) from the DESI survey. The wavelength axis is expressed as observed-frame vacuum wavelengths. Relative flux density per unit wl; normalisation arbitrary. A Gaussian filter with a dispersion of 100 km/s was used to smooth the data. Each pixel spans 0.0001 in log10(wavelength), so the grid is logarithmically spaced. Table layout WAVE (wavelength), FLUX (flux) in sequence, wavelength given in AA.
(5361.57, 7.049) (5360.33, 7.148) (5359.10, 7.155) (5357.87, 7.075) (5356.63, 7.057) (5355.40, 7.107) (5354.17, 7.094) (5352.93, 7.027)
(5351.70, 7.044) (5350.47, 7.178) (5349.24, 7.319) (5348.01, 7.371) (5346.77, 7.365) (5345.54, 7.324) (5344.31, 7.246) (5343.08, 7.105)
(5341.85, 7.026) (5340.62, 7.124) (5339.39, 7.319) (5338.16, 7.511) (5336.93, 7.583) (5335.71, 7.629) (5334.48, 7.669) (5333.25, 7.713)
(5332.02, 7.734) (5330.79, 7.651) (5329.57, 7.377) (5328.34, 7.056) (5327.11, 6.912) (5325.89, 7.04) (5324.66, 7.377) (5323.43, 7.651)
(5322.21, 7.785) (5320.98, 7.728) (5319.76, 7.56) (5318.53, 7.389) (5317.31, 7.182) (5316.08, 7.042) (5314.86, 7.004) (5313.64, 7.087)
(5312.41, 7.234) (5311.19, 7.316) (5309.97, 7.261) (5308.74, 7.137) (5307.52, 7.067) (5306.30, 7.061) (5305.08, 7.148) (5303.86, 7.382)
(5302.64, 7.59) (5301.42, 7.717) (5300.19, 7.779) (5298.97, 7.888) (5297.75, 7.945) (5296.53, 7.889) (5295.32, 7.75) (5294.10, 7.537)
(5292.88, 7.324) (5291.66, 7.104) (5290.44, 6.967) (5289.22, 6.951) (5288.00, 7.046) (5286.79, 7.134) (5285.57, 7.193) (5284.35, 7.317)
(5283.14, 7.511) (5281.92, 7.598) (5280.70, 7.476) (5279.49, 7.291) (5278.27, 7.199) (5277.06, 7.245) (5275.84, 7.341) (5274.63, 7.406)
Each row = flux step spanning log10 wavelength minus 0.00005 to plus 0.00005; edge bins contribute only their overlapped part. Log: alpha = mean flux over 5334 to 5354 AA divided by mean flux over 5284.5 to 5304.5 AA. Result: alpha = 0.98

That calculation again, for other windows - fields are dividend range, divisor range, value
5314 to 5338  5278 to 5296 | 1.02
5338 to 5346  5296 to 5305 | 0.94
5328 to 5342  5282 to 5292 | 1.04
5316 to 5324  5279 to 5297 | 1.02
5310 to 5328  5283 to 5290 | 1.02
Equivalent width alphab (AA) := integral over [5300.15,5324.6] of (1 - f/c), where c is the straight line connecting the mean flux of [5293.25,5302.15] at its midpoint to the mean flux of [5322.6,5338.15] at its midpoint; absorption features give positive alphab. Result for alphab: 0.91 AA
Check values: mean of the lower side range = 7.77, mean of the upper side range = 7.46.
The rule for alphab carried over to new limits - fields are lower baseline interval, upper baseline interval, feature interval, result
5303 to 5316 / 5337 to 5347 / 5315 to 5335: -0.5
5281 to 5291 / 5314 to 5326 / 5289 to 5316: -0.3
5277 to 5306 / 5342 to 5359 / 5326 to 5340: -0.4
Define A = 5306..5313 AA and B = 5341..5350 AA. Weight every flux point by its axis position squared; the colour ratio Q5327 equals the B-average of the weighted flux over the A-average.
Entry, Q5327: 1.0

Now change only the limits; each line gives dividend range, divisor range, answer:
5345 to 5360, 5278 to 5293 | 1.02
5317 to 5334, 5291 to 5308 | 1.00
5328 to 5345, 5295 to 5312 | 1.00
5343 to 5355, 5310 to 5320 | 1.01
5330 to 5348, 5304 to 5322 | 1.03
